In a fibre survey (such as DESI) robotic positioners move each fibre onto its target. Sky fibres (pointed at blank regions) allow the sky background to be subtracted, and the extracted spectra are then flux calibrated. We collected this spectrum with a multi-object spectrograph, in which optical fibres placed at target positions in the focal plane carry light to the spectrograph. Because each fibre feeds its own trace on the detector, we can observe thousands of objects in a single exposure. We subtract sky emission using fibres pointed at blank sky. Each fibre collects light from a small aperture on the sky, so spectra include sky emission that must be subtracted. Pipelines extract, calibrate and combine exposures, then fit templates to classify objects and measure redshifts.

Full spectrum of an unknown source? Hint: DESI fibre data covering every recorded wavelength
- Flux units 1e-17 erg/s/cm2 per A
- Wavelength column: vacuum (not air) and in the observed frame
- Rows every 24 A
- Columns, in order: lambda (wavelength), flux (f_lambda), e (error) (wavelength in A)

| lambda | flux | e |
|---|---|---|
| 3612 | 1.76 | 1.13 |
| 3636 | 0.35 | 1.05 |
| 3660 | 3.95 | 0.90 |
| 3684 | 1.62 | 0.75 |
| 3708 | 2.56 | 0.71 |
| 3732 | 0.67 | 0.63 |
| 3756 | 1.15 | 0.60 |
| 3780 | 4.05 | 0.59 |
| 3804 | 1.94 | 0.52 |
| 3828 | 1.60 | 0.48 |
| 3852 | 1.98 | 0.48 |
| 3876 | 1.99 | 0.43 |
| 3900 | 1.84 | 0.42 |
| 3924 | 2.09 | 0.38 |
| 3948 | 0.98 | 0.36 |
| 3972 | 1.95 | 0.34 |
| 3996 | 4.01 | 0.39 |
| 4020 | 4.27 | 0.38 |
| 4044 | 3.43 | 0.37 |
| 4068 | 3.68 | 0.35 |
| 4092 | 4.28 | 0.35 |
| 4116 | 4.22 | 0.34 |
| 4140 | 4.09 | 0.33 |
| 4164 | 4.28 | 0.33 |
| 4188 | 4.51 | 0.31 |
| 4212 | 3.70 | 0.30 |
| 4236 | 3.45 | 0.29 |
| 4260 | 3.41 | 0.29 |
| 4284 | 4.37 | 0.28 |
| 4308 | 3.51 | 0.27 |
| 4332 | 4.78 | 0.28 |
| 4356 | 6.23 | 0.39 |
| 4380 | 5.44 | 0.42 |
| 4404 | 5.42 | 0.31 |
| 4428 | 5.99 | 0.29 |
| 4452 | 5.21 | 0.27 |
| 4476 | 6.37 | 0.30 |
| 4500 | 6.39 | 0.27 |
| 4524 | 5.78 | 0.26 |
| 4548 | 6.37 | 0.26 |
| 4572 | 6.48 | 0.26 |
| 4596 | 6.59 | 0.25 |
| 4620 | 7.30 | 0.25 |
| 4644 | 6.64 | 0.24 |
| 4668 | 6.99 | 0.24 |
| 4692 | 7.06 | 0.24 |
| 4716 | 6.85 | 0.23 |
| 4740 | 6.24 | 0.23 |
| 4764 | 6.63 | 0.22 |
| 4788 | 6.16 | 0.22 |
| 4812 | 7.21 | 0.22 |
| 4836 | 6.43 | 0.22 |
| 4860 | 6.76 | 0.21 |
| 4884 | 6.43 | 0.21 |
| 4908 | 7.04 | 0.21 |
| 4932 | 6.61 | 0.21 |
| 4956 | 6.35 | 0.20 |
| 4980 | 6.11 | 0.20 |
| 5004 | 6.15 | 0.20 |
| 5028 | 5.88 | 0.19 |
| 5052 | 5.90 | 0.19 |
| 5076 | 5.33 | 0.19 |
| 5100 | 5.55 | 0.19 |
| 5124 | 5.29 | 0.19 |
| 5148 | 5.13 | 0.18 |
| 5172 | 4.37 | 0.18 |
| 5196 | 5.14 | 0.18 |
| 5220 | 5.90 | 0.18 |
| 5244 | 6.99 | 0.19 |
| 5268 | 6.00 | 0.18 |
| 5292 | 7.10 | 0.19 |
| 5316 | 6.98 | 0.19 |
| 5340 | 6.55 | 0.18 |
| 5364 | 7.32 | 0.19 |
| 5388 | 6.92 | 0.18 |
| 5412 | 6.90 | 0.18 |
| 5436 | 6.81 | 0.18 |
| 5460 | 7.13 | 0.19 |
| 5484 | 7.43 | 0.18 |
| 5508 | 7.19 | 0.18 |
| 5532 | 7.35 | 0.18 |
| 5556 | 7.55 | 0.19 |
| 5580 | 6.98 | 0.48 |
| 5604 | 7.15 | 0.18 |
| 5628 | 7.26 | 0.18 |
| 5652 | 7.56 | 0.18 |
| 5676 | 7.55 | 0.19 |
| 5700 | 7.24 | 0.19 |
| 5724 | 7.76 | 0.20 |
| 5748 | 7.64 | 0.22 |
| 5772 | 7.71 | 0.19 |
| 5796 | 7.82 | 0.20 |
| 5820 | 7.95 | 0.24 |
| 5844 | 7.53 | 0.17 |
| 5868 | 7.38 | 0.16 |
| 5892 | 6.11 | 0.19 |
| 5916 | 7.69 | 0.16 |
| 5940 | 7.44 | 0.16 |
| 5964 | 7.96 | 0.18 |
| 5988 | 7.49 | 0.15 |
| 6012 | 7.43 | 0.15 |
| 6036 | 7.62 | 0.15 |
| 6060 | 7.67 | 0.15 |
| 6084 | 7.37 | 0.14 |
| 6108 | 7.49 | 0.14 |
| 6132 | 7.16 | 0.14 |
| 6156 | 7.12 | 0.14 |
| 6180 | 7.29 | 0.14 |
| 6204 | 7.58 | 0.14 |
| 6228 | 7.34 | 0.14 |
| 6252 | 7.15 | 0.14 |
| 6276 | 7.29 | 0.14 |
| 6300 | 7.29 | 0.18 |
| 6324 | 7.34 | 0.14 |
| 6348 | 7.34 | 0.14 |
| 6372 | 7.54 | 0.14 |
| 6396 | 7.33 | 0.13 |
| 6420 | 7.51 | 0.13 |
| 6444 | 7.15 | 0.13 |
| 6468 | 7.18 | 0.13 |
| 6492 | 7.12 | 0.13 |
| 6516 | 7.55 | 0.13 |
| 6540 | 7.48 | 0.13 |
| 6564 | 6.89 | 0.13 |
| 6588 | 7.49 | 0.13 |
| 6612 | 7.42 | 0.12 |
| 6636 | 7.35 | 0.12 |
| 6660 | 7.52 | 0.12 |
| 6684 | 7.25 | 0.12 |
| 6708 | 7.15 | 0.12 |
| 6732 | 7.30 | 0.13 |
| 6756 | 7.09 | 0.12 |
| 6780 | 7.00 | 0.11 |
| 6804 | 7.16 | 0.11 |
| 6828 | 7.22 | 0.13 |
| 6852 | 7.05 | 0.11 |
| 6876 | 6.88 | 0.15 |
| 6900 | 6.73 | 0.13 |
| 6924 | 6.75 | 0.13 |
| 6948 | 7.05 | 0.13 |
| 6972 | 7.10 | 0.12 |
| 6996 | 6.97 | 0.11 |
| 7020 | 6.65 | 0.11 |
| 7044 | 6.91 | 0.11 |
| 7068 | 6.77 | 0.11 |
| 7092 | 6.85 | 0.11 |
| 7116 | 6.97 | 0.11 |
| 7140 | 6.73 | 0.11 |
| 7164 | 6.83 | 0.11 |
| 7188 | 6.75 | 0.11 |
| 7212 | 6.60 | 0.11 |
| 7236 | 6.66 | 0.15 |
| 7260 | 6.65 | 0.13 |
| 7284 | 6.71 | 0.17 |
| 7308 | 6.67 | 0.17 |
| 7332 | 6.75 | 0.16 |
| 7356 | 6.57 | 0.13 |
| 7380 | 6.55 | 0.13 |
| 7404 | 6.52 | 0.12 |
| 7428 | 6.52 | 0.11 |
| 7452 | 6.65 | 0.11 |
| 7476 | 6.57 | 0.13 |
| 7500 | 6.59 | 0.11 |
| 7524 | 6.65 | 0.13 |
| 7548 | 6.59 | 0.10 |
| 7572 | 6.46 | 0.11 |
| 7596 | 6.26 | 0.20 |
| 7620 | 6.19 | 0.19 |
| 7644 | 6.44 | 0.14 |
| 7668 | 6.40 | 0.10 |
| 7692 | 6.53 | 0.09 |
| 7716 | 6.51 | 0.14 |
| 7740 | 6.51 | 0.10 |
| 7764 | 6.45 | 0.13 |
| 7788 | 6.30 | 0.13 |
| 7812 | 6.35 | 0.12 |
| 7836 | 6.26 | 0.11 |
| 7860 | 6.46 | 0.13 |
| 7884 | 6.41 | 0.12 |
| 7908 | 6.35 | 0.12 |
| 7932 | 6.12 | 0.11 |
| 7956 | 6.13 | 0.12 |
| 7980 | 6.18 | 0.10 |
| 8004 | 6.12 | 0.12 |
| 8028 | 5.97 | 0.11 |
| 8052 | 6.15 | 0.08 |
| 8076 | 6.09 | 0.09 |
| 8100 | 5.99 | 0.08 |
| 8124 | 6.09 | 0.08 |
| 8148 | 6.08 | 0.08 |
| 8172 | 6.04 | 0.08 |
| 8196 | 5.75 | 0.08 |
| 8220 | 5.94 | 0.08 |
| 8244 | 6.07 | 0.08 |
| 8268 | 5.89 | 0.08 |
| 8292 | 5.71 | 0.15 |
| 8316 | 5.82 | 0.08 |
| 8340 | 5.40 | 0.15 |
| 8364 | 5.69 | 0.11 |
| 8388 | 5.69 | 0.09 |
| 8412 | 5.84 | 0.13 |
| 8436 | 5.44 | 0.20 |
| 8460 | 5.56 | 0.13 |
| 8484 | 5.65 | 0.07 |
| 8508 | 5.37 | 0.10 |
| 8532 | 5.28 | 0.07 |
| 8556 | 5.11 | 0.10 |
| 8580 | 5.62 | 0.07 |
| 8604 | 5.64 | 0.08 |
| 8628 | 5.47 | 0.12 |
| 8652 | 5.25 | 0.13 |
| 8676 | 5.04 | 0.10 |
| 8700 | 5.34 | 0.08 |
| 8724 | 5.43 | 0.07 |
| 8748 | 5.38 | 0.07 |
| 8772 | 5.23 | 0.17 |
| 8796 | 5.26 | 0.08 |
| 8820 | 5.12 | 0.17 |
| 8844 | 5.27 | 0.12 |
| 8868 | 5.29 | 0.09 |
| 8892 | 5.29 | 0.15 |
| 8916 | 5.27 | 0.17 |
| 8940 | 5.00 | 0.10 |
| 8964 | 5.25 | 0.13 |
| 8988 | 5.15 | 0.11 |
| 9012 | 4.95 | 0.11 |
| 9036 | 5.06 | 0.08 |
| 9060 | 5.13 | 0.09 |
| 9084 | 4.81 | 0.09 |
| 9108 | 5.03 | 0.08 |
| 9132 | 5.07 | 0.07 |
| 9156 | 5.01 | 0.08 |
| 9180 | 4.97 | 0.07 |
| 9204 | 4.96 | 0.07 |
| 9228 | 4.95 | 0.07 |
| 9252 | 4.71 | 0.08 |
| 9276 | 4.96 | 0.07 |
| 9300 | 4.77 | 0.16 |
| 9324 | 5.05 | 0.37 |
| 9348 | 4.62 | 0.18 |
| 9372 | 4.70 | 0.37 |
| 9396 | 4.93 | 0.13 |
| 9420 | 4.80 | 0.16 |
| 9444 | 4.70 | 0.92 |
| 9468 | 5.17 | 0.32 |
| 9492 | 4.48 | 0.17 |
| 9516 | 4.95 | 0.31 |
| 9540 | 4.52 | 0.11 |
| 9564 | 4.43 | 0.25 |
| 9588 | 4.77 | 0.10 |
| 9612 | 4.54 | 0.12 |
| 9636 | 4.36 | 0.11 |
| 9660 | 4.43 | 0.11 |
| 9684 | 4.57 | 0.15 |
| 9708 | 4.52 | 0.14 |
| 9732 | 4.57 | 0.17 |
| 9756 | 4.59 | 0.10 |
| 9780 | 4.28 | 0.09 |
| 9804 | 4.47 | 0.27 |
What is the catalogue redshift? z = 0.00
